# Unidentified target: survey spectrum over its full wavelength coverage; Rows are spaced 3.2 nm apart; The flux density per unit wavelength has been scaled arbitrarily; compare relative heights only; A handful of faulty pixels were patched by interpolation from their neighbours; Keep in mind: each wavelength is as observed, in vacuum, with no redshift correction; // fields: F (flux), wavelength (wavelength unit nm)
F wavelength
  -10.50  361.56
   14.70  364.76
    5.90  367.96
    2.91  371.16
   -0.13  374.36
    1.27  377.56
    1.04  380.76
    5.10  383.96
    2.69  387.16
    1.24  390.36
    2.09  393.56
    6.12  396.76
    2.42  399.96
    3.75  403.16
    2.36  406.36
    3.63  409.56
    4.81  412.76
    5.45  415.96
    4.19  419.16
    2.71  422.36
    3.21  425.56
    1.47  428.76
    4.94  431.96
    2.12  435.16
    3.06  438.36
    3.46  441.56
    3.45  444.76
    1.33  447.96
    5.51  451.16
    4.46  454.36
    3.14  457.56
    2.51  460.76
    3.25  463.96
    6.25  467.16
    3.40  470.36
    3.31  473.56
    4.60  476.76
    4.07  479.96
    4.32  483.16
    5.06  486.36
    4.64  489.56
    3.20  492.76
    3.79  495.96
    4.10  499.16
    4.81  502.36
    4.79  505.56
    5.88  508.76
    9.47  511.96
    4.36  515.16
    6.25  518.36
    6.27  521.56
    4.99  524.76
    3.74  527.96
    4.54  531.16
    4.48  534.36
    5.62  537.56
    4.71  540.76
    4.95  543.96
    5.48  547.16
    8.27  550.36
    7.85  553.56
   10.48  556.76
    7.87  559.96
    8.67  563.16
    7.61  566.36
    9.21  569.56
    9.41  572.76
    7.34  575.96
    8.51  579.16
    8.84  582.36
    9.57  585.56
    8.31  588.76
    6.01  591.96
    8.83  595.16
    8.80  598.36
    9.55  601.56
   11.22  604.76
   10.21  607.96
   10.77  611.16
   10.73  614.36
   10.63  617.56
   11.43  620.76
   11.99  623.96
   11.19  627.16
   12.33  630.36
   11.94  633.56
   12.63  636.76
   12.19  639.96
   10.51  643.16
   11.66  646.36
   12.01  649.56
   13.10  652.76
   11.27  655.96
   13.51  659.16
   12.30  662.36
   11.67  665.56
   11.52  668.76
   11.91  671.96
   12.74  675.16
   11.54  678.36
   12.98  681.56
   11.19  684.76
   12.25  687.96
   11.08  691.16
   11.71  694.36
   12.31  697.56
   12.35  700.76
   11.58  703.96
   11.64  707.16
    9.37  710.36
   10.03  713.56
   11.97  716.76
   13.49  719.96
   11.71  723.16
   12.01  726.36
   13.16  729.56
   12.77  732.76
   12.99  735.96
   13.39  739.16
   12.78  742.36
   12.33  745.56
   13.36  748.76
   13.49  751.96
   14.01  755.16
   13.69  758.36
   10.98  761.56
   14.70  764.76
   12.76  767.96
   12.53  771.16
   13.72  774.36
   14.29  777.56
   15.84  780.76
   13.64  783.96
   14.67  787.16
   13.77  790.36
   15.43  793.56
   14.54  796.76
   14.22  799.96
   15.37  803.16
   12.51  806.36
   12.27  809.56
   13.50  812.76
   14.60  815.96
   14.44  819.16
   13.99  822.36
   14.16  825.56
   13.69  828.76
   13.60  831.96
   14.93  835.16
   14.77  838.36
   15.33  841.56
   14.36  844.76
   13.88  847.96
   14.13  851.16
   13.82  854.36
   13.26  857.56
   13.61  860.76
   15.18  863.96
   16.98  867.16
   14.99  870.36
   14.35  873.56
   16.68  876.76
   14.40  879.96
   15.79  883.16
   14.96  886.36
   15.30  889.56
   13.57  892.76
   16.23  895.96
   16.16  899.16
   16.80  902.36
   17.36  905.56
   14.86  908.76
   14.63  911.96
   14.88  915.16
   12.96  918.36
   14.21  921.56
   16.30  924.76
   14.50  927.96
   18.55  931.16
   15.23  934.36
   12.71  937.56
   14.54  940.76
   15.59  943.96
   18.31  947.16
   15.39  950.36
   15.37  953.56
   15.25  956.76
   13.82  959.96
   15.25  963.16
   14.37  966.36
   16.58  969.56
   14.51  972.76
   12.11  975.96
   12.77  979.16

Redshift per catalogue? 0.38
